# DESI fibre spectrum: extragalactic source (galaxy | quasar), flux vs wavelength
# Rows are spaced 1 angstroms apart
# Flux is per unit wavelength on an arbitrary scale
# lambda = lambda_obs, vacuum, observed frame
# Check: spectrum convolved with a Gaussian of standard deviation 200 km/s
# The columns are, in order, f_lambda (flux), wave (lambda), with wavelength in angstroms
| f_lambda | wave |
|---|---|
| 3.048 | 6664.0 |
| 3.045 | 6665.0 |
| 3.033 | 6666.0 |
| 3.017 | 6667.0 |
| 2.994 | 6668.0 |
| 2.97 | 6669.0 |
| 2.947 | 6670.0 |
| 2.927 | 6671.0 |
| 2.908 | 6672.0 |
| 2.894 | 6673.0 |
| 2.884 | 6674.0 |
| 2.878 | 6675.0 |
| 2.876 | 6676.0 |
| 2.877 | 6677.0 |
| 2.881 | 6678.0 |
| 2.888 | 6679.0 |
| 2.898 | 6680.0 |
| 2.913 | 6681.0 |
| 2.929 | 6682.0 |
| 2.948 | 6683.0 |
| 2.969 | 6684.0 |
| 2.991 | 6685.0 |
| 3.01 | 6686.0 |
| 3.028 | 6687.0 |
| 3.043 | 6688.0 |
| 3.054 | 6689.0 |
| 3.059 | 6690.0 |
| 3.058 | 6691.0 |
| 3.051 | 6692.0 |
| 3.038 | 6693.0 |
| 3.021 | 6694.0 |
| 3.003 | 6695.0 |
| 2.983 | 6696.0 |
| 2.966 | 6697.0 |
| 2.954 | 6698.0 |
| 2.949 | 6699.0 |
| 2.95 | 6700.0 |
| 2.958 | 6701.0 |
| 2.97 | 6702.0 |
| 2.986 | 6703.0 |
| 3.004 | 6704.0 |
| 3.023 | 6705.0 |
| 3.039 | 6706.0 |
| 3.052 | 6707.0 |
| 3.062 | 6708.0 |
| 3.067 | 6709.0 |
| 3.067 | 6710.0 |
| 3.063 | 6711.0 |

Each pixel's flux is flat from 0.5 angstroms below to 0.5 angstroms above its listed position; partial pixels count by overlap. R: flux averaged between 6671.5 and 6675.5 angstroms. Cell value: 2.89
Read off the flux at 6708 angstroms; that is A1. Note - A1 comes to 3.062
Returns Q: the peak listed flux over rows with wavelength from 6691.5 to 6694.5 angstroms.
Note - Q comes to 3.051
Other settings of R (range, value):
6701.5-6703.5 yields 2.98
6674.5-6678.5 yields 2.88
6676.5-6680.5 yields 2.89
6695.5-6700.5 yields 2.96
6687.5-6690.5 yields 3.05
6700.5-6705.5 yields 2.99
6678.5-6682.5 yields 2.91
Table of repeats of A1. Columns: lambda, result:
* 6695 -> 3.003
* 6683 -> 2.948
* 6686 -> 3.01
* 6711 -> 3.063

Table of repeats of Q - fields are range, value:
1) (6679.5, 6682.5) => 2.929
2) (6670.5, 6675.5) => 2.927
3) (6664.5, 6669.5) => 3.045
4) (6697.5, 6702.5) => 2.97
